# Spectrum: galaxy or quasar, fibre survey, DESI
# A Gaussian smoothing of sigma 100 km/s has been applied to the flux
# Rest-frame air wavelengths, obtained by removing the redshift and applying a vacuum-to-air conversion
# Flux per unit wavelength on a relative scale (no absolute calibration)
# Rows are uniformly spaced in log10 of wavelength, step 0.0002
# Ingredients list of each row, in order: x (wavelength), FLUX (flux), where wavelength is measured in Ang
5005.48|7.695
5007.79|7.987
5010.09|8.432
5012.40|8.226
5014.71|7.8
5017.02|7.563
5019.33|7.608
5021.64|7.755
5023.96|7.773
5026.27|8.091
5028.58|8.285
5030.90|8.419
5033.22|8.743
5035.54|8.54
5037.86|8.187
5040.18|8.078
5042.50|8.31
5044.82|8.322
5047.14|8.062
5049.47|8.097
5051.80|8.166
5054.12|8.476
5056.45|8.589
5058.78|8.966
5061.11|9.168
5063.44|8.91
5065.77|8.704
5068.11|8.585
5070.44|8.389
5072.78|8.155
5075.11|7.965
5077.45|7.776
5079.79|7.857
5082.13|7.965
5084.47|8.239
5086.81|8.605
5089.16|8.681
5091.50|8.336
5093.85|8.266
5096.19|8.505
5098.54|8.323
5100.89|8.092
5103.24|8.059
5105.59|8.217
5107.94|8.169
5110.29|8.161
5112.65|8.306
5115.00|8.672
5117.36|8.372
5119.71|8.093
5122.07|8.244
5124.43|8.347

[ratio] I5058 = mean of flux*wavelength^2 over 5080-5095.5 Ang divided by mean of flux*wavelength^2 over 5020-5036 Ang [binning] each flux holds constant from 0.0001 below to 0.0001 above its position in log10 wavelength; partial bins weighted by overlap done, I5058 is 1.0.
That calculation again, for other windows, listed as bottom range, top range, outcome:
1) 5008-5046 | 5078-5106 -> 1.04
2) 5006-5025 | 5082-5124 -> 1.09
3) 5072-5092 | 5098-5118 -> 1.02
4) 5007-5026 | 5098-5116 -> 1.08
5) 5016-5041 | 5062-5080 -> 1.05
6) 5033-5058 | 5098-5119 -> 1.02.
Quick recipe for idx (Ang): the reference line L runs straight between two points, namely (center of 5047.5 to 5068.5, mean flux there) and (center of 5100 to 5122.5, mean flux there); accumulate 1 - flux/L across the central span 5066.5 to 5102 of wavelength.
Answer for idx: 0.7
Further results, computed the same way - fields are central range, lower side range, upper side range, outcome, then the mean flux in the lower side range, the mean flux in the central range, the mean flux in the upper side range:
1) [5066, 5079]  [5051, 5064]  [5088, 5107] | 0.6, 8.72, 8.2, 8.31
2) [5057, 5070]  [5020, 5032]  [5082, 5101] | -0.9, 8.05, 8.83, 8.37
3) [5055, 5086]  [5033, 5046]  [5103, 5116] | -0.4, 8.34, 8.41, 8.28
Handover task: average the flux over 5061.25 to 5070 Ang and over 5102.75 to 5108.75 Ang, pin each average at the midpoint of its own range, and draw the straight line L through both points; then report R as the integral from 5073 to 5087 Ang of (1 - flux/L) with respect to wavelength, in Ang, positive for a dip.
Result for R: 0.8 Ang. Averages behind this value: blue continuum 8.76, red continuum 8.16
